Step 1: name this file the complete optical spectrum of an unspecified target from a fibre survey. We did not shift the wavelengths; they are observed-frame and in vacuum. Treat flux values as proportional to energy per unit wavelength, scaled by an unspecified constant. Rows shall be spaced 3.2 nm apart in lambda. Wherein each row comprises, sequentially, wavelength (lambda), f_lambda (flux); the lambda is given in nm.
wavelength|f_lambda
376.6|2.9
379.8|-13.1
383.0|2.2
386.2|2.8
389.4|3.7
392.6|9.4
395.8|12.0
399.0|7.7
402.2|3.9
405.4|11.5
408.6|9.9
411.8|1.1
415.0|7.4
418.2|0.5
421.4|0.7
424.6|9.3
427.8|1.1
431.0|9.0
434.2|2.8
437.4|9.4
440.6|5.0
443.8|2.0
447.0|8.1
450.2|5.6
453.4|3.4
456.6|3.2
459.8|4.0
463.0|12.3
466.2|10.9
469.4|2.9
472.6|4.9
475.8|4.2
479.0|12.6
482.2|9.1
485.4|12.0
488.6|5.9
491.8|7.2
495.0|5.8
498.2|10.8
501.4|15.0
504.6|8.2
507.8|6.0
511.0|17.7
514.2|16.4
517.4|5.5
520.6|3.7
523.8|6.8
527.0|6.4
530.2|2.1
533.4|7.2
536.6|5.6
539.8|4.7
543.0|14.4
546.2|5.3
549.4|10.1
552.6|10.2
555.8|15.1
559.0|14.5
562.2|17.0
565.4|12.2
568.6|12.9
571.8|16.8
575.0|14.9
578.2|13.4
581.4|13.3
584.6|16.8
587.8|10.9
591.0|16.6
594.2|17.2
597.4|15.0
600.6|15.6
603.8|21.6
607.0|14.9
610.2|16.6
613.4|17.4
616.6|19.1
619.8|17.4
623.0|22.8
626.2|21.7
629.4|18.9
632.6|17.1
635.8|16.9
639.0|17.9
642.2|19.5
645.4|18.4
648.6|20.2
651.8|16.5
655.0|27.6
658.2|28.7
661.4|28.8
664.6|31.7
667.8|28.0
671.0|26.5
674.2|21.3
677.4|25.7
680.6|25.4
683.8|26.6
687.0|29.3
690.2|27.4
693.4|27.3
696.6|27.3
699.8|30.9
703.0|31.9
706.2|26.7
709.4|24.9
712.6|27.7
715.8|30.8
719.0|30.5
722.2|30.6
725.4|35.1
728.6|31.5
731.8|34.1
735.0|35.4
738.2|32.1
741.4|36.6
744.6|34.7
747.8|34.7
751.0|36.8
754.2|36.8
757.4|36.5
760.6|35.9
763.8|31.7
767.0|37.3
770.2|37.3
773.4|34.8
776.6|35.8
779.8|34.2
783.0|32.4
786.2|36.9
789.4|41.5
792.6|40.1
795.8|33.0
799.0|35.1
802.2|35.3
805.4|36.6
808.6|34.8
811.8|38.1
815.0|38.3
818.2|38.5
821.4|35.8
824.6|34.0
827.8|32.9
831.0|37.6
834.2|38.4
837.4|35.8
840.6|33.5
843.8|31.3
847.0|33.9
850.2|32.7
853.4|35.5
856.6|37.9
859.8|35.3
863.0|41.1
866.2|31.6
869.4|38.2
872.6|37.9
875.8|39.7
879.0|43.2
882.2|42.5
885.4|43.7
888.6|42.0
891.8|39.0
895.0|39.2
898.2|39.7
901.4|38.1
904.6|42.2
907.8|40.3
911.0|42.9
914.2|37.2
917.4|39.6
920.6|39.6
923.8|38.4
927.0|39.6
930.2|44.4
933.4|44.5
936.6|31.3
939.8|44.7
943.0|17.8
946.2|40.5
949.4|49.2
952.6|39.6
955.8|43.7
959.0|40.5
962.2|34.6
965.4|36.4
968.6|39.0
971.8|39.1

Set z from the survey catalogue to 0.64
